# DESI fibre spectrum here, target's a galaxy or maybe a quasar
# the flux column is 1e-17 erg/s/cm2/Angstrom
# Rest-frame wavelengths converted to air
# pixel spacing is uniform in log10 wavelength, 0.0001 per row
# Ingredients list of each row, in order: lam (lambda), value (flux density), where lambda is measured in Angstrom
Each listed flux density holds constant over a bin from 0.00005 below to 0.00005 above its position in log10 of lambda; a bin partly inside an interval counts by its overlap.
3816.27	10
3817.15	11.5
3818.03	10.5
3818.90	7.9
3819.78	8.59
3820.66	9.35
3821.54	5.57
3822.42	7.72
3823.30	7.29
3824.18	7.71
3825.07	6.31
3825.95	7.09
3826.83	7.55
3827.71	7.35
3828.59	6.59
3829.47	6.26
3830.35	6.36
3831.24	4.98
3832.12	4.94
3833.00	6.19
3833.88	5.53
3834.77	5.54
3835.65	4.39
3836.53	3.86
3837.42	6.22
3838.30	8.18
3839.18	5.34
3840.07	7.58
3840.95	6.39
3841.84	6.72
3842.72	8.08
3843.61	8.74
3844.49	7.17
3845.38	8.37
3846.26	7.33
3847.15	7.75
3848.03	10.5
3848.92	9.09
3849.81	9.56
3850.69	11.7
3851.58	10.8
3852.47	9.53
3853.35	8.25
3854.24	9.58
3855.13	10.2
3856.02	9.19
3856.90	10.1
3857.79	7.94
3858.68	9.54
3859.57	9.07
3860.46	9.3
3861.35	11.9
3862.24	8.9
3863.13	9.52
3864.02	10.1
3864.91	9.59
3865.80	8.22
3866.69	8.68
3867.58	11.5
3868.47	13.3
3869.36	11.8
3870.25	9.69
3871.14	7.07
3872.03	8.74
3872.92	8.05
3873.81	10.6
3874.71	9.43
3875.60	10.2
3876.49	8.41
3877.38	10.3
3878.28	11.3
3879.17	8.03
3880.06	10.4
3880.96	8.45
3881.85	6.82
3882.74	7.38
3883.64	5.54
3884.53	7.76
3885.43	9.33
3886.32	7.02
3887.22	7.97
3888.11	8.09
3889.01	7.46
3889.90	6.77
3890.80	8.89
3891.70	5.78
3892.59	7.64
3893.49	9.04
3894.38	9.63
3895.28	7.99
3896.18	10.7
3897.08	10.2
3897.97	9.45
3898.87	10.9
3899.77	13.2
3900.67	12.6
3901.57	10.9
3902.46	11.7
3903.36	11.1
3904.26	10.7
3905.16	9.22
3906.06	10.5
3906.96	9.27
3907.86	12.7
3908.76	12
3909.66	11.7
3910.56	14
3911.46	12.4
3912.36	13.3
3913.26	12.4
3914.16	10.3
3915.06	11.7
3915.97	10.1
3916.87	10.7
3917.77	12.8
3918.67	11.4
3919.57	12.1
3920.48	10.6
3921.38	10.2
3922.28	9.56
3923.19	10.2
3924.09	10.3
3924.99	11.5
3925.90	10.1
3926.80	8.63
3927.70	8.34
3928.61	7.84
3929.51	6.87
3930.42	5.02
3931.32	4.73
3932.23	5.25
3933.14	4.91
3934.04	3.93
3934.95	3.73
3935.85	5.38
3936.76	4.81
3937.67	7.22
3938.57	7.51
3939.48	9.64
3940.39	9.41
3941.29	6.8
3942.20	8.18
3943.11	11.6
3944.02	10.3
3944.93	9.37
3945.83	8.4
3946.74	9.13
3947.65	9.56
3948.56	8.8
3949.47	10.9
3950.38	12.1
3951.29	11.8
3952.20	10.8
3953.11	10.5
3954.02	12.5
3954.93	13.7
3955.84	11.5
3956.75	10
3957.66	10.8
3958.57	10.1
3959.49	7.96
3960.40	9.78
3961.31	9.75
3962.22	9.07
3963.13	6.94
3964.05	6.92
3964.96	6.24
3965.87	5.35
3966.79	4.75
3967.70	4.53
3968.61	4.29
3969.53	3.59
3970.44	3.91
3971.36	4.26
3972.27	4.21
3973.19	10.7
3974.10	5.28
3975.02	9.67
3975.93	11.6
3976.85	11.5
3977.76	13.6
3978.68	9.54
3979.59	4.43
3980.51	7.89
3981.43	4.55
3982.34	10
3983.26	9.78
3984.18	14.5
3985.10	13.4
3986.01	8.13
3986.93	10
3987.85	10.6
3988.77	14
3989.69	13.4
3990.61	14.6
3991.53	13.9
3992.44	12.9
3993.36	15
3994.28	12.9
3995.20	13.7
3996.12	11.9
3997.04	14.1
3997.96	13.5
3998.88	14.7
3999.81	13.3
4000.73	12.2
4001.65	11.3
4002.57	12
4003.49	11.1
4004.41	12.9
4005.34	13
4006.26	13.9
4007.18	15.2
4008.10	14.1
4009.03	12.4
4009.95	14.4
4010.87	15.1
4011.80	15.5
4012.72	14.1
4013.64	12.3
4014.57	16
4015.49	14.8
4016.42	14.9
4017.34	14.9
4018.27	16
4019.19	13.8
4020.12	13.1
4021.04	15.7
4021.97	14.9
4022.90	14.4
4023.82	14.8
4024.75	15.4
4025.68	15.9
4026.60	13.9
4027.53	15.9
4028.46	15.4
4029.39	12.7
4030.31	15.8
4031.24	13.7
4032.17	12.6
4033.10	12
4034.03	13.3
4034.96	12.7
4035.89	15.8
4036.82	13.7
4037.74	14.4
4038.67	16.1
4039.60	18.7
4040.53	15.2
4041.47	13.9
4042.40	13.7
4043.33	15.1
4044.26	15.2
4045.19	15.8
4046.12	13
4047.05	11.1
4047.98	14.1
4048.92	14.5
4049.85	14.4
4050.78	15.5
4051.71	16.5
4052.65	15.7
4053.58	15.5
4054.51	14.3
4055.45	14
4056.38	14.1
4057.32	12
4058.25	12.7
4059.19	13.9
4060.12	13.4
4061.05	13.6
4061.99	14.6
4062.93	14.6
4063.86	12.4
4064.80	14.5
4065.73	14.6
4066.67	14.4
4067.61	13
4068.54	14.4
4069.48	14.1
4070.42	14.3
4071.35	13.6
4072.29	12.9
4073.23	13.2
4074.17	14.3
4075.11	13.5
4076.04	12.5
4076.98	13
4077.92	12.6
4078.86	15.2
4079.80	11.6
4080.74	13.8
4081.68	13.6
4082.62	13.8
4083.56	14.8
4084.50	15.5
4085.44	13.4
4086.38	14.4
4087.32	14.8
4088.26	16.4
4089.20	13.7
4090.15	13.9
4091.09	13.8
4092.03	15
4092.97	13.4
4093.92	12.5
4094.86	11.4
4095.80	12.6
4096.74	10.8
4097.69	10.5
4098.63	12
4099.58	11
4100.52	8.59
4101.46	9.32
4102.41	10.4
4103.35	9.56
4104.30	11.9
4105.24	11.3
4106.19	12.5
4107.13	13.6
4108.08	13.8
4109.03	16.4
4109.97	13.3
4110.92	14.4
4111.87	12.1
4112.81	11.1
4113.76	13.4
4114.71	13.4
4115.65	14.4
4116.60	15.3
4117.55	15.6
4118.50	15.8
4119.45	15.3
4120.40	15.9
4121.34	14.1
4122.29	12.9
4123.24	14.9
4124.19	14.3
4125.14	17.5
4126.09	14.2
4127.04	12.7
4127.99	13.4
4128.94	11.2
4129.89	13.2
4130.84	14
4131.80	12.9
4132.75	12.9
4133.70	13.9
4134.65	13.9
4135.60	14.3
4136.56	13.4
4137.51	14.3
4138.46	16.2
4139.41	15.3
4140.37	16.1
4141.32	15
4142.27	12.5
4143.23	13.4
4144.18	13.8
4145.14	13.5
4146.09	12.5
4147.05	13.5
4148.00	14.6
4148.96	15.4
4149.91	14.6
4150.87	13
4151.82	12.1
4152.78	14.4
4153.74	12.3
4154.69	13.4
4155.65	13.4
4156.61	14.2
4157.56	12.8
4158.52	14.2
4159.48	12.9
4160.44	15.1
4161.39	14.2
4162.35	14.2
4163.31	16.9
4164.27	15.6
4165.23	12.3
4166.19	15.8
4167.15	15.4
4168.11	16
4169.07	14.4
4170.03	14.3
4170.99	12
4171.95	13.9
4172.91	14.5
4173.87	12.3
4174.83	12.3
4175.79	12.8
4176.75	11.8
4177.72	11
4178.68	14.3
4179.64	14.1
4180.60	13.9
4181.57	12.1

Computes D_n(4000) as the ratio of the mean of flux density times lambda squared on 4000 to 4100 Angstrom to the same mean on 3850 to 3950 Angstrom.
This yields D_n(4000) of 1.61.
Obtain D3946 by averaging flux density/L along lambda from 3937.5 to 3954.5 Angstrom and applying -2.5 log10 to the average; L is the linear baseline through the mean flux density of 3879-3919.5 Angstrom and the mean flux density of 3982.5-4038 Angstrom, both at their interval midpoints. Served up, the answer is 0.180 mag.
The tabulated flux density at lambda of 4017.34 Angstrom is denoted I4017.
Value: 14.9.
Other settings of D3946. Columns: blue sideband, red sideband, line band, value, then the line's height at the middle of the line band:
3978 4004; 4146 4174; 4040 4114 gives -0.05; 12.9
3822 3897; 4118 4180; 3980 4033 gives -0.19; 11.2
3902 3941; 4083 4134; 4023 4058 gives -0.21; 11.9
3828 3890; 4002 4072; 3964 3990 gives 0.43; 12.3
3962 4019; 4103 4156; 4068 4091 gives -0.09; 12.8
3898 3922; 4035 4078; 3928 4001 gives 0.33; 12.5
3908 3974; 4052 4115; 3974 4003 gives -0.12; 10.3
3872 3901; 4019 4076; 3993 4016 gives -0.06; 12.8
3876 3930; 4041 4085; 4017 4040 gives -0.12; 13.1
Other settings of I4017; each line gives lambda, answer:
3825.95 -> 7.09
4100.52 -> 8.59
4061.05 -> 13.6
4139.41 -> 15.3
